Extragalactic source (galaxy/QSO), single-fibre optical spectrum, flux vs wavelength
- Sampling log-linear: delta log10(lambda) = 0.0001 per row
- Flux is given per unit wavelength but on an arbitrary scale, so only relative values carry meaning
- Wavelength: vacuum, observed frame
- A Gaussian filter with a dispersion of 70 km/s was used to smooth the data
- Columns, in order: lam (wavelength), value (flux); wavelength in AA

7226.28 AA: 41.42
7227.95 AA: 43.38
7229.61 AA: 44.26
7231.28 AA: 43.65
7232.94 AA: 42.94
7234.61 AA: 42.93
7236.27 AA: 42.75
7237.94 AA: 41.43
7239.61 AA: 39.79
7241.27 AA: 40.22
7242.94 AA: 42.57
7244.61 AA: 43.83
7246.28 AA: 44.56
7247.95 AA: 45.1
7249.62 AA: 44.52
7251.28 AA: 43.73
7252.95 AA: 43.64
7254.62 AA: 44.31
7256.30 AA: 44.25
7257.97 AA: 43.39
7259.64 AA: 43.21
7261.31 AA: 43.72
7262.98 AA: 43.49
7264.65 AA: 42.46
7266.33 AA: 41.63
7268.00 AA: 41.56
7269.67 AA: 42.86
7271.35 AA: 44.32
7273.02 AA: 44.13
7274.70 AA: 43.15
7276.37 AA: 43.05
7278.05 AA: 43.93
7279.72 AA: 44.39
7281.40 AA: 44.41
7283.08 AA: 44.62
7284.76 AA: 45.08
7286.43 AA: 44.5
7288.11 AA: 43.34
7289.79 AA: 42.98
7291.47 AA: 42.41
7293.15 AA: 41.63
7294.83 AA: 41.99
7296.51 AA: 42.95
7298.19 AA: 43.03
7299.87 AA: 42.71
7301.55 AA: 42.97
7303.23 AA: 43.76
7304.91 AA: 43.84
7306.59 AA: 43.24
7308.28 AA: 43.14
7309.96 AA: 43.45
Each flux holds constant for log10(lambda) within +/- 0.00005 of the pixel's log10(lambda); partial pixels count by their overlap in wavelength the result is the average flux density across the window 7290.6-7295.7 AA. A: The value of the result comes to 42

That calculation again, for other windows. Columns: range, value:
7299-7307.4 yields 43.3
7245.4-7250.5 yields 44.8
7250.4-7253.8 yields 43.8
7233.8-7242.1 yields 41.5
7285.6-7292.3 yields 43.3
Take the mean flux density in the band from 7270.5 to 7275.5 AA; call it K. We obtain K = 43.8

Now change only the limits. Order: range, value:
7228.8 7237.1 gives 43.3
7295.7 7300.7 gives 42.9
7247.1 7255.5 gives 44.2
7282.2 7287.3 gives 44.7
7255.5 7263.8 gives 43.6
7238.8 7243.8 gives 40.9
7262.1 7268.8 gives 42.3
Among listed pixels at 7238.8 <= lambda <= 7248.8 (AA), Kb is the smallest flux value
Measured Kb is 39.79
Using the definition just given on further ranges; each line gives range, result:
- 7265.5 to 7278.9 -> 41.56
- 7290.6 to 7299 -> 41.63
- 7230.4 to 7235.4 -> 42.93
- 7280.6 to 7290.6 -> 42.98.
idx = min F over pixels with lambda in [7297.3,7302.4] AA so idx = 42.71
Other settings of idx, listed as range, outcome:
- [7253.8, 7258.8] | 43.39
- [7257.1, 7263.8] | 43.21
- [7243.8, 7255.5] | 43.64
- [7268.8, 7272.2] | 42.86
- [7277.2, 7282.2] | 43.93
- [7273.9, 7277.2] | 43.05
